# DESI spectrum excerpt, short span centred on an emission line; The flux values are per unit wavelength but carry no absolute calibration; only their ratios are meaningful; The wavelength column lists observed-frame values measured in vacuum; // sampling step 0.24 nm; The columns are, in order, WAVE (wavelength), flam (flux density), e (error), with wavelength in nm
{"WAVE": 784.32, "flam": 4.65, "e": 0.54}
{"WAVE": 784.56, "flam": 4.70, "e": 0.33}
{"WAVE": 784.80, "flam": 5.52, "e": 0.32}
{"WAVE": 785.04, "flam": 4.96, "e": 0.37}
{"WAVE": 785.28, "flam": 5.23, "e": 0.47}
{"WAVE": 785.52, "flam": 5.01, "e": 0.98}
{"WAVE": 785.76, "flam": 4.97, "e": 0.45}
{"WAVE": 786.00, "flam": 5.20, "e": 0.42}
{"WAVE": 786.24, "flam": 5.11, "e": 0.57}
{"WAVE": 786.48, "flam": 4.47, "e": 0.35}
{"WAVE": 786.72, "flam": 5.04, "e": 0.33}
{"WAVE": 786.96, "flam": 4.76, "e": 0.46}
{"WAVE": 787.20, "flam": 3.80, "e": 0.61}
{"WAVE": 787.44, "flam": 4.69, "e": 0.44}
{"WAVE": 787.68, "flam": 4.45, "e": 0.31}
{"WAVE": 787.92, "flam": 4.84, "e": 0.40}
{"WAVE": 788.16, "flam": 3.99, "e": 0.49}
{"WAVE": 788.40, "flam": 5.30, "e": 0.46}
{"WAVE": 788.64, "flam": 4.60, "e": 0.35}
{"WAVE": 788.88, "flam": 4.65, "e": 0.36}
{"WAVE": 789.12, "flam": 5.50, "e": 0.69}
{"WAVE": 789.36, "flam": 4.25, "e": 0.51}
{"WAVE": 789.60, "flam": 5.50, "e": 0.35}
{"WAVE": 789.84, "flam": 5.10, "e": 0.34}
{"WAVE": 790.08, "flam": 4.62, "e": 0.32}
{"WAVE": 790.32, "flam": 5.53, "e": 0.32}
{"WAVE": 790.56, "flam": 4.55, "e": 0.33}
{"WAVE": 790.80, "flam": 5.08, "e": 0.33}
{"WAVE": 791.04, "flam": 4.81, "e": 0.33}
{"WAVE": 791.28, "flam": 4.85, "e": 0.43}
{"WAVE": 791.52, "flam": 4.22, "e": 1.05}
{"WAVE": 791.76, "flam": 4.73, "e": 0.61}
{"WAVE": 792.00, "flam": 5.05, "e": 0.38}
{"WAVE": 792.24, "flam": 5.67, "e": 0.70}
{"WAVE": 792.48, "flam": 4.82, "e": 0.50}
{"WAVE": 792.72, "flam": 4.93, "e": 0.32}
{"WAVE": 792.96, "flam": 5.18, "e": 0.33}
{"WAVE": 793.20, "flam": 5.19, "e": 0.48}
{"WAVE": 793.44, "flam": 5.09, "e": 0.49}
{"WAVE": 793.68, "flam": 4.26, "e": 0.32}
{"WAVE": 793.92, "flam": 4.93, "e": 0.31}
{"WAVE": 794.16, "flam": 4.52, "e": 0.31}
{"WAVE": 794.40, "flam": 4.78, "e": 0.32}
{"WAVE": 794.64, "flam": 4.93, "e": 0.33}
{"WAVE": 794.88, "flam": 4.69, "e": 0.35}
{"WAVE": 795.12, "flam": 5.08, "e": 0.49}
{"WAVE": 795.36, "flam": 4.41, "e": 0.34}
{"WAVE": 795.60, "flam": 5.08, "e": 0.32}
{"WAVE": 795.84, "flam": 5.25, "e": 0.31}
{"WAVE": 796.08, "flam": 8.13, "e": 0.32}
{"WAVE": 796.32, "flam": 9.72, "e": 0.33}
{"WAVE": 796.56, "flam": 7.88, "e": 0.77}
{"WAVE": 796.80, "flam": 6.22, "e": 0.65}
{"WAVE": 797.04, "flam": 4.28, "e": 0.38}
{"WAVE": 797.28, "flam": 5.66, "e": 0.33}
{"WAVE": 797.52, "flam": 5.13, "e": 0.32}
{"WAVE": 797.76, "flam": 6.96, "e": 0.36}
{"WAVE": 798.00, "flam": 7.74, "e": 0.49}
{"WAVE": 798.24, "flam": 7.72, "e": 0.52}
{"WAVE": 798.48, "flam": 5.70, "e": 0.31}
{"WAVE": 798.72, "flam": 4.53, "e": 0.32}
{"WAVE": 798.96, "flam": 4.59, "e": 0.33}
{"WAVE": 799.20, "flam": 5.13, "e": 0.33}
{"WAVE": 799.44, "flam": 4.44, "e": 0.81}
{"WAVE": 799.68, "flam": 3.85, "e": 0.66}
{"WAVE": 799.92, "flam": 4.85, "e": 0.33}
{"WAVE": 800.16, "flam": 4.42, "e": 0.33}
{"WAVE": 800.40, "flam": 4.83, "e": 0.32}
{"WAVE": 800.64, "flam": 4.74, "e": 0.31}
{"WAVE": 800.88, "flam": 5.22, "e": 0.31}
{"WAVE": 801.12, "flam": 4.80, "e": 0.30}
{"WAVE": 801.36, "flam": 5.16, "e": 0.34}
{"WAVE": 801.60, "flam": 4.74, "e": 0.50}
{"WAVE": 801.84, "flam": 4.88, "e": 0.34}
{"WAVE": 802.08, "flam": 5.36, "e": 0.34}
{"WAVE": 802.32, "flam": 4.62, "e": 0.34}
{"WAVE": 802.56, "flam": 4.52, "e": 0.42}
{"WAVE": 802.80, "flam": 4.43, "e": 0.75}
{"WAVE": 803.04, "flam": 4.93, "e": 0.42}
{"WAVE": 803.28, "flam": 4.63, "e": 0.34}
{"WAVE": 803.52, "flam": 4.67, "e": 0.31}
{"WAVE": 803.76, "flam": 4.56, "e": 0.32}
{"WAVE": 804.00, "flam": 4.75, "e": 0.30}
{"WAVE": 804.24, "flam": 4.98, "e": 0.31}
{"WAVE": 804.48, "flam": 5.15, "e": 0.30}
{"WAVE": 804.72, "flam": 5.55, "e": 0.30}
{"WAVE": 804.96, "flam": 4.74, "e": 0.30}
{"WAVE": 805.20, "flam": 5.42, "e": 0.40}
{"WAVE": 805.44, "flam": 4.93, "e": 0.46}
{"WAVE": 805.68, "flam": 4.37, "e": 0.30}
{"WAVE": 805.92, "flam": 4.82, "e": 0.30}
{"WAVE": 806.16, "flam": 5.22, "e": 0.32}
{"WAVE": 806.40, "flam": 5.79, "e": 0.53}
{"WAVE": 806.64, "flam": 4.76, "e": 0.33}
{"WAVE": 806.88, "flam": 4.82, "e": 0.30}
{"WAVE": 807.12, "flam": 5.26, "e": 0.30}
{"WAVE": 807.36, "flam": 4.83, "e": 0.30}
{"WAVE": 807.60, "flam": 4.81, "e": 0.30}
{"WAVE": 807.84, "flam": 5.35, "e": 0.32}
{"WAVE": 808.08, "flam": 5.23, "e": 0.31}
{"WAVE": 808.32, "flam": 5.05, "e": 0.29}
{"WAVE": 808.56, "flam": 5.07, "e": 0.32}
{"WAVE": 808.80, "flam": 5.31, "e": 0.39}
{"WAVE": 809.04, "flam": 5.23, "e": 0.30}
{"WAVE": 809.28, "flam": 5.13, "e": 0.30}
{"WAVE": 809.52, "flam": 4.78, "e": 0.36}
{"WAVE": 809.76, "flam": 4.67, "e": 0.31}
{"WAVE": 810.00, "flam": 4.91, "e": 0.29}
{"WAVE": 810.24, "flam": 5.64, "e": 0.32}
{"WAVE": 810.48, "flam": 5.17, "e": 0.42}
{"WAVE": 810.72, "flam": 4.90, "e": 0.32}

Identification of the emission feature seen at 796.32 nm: [S II]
